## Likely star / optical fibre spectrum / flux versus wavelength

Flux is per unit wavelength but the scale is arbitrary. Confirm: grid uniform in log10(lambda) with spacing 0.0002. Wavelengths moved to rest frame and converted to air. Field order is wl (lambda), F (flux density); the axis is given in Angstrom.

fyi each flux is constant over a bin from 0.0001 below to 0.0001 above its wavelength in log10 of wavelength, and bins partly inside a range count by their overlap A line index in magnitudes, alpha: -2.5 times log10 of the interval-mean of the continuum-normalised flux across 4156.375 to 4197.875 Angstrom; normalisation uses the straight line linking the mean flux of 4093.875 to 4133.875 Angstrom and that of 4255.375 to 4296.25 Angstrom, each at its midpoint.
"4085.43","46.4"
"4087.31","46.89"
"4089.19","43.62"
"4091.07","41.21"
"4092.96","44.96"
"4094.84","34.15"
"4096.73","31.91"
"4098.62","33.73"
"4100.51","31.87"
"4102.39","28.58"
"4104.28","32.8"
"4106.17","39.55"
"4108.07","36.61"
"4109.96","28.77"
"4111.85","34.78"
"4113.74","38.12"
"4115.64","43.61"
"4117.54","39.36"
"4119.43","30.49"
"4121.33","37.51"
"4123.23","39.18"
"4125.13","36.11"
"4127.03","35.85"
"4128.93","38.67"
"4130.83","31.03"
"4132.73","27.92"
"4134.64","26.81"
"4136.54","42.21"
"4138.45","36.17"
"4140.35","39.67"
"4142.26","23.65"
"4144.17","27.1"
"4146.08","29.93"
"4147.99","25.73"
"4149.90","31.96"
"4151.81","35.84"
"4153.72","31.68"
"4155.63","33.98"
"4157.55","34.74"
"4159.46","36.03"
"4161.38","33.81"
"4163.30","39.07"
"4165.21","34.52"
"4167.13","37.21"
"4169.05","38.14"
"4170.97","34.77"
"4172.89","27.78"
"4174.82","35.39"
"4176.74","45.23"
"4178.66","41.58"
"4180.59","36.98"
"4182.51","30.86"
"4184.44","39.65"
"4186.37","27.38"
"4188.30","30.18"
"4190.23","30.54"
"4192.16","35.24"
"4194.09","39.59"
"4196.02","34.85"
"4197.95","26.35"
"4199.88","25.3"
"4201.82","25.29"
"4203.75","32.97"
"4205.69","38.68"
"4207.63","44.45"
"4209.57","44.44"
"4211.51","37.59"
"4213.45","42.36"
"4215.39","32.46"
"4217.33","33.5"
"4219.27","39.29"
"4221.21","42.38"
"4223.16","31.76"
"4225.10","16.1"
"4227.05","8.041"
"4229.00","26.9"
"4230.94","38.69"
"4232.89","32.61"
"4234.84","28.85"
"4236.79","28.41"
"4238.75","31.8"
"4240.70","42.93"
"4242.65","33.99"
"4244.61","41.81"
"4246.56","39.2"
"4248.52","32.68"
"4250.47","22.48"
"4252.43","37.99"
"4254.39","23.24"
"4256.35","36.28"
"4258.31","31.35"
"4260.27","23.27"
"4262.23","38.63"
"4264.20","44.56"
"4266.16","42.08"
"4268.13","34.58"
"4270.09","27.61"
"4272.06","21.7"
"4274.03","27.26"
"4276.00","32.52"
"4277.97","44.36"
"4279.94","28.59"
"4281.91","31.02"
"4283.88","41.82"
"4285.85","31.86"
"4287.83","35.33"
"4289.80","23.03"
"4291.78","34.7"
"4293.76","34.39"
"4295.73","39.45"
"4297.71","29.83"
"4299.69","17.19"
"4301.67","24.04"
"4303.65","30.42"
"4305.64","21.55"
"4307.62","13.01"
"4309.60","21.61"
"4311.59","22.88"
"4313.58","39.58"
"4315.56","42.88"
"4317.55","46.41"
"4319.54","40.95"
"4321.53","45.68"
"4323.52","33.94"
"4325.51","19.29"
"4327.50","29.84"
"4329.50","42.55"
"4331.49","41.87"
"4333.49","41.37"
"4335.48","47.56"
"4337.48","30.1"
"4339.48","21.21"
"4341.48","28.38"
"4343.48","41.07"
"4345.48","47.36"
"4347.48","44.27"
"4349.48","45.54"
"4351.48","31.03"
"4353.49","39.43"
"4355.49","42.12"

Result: -0.03 mag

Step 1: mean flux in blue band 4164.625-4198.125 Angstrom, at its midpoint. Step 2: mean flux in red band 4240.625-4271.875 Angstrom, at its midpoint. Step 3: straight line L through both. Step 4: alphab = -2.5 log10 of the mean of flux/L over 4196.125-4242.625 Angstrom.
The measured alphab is 0.06 mag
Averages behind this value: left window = 35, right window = 34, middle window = 32.7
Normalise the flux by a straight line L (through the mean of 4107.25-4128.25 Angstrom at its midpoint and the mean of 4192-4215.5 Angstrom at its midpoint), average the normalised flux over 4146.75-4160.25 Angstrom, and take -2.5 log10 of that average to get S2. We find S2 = 0.103 mag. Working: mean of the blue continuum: 36.4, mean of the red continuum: 35.5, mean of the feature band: 32.8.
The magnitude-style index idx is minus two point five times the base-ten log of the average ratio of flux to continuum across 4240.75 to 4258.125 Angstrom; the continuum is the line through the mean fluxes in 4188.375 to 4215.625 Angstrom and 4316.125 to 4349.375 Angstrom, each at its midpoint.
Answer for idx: 0.07 mag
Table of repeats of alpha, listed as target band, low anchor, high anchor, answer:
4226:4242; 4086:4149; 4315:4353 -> 0.22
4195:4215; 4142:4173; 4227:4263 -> -0.08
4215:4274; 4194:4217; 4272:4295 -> 0.06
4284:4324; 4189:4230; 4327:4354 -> 0.16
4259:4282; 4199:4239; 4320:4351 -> 0.05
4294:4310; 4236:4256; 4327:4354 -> 0.39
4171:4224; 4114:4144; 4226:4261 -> -0.08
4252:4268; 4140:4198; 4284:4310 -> -0.16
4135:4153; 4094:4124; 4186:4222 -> 0.09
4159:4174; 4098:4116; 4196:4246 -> -0.04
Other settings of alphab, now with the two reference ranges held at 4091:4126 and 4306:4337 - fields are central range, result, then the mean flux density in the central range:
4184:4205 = 0.130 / 31.5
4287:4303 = 0.179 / 29.7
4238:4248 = -0.077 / 37.8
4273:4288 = 0.035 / 34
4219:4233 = 0.223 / 28.8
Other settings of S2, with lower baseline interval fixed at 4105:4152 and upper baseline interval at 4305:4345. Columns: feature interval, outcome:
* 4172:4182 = -0.092 mag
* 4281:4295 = 0.021 mag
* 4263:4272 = -0.051 mag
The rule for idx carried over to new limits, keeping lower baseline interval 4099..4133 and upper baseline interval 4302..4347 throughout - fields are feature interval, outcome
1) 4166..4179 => -0.06 mag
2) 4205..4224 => -0.12 mag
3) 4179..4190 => 0.05 mag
